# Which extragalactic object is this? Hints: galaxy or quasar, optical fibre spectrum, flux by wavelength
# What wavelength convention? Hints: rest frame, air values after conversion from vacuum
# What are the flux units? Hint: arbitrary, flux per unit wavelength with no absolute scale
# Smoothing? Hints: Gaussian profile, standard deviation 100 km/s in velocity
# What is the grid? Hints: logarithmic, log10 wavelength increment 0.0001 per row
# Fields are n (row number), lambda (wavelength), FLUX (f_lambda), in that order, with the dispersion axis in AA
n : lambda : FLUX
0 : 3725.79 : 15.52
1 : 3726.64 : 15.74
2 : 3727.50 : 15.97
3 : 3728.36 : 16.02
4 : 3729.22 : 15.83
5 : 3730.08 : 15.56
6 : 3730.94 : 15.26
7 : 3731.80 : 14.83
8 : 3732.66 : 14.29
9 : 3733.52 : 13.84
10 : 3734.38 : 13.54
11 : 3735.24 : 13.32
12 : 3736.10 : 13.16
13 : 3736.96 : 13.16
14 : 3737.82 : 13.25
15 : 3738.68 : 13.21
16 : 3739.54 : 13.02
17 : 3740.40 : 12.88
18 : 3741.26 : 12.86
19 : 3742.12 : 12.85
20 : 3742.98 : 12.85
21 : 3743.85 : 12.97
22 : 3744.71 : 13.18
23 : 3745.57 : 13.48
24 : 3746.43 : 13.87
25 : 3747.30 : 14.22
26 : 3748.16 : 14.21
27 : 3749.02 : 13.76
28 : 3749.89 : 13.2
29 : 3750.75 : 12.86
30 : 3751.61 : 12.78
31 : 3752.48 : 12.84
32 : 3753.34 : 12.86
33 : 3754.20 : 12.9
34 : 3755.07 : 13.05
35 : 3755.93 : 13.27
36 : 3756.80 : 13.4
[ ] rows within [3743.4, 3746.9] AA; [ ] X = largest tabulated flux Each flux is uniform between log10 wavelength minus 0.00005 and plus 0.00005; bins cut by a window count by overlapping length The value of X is 13.87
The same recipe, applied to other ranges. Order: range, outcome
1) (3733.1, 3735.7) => 13.84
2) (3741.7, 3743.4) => 12.85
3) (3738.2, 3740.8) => 13.21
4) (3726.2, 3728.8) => 16.02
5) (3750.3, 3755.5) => 13.05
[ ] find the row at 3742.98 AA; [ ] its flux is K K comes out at 12.85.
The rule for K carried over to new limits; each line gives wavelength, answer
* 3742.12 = 12.85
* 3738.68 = 13.21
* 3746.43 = 13.87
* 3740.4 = 12.88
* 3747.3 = 14.22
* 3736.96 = 13.16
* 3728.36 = 16.02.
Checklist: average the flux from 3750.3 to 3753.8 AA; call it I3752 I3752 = 12.9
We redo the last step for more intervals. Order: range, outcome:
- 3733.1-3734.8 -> 13.7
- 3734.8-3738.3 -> 13.2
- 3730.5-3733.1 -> 14.8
